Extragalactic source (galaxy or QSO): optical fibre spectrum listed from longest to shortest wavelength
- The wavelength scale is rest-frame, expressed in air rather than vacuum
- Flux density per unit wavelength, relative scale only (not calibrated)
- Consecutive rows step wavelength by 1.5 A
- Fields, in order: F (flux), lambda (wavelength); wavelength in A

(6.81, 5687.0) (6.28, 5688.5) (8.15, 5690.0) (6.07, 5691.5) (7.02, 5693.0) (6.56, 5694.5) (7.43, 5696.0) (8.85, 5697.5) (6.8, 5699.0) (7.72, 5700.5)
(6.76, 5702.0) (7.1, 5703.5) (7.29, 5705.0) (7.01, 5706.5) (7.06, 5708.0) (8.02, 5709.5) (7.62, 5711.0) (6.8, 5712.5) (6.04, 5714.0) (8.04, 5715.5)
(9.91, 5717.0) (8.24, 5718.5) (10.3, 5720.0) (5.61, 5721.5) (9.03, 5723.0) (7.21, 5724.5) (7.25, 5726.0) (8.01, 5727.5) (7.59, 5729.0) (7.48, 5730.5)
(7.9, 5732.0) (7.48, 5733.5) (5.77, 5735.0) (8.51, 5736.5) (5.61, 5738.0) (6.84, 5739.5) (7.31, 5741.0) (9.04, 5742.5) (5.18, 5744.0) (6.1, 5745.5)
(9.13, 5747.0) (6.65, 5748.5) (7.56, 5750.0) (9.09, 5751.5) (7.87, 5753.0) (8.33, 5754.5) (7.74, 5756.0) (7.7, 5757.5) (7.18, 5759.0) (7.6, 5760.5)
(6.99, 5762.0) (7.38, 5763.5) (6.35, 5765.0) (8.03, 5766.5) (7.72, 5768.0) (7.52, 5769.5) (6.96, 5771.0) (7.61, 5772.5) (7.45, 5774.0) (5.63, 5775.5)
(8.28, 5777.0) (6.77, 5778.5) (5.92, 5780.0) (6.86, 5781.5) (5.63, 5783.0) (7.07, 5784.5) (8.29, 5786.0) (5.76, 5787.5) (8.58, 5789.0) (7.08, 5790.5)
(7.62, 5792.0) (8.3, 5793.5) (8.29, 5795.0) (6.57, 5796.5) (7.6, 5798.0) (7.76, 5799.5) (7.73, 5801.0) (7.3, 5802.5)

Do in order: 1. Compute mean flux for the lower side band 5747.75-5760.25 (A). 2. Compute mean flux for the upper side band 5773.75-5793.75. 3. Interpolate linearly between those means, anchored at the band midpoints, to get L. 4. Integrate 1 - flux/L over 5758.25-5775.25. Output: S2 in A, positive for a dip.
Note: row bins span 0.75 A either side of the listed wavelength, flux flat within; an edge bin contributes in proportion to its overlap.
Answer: 0.4 A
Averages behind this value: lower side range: 7.76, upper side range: 7.05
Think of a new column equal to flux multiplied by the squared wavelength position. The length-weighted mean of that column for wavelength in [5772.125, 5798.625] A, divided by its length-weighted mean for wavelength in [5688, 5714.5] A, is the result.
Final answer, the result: 1.03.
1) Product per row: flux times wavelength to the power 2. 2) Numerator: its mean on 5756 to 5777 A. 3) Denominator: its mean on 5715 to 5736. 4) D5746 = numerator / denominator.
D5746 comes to 0.9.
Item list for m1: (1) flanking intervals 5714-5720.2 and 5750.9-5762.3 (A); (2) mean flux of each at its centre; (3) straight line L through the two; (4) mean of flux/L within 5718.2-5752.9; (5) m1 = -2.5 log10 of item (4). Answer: 0.10 mag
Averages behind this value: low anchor 8.65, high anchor 7.83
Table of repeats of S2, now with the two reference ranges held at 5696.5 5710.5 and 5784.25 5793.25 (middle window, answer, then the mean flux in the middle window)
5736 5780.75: 0.7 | 7.33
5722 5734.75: -0.3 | 7.62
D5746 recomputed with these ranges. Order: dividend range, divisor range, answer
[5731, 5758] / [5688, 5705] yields 1.05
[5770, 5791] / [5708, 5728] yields 0.91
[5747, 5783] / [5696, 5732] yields 0.98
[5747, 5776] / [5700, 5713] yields 1.05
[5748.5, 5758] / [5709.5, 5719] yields 1.04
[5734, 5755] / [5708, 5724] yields 0.94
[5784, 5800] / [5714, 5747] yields 1.02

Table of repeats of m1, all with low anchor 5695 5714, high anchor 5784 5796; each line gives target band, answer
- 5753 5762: -0.02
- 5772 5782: 0.10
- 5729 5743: 0.02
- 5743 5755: -0.01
